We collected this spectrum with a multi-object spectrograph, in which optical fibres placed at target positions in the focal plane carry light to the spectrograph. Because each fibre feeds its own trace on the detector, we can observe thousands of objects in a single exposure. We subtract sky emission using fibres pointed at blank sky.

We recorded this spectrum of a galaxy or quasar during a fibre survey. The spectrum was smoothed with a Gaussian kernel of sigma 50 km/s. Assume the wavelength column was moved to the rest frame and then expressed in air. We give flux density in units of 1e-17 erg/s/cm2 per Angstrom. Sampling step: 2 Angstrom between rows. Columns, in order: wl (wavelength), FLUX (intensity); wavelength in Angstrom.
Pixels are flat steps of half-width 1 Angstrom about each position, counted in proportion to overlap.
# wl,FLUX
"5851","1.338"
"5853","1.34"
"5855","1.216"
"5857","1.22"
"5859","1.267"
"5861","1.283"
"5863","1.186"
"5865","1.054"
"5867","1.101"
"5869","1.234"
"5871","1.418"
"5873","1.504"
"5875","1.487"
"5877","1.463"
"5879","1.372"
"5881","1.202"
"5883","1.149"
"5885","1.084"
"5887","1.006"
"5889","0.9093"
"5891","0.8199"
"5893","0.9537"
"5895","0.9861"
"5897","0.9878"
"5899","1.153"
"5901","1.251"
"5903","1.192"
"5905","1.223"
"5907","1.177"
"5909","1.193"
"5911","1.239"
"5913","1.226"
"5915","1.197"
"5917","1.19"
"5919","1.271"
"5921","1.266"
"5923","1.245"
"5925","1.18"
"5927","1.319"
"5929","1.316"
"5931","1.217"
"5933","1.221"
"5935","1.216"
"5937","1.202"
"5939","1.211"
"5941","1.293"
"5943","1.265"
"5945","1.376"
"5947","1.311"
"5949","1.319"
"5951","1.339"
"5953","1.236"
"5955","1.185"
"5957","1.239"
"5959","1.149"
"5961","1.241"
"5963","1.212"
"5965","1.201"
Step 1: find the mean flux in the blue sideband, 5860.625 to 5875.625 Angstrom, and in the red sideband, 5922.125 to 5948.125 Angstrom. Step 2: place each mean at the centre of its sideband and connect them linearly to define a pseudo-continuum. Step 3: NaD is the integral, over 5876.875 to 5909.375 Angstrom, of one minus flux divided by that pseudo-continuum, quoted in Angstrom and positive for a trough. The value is 4.0 Angstrom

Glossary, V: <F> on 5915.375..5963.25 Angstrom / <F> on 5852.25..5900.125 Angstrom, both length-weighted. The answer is 1.1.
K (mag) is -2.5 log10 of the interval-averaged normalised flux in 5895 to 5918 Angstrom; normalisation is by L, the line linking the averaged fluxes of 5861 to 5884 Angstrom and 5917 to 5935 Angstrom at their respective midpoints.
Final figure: 0.08 mag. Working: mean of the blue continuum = 1.29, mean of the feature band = 1.18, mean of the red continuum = 1.25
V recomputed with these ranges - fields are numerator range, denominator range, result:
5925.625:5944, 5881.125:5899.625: 1.24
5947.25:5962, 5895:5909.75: 1.08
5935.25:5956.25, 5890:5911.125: 1.15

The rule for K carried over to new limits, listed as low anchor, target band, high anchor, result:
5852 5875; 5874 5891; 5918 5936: 0.067 mag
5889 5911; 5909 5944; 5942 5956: -0.036 mag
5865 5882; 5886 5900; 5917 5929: 0.314 mag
